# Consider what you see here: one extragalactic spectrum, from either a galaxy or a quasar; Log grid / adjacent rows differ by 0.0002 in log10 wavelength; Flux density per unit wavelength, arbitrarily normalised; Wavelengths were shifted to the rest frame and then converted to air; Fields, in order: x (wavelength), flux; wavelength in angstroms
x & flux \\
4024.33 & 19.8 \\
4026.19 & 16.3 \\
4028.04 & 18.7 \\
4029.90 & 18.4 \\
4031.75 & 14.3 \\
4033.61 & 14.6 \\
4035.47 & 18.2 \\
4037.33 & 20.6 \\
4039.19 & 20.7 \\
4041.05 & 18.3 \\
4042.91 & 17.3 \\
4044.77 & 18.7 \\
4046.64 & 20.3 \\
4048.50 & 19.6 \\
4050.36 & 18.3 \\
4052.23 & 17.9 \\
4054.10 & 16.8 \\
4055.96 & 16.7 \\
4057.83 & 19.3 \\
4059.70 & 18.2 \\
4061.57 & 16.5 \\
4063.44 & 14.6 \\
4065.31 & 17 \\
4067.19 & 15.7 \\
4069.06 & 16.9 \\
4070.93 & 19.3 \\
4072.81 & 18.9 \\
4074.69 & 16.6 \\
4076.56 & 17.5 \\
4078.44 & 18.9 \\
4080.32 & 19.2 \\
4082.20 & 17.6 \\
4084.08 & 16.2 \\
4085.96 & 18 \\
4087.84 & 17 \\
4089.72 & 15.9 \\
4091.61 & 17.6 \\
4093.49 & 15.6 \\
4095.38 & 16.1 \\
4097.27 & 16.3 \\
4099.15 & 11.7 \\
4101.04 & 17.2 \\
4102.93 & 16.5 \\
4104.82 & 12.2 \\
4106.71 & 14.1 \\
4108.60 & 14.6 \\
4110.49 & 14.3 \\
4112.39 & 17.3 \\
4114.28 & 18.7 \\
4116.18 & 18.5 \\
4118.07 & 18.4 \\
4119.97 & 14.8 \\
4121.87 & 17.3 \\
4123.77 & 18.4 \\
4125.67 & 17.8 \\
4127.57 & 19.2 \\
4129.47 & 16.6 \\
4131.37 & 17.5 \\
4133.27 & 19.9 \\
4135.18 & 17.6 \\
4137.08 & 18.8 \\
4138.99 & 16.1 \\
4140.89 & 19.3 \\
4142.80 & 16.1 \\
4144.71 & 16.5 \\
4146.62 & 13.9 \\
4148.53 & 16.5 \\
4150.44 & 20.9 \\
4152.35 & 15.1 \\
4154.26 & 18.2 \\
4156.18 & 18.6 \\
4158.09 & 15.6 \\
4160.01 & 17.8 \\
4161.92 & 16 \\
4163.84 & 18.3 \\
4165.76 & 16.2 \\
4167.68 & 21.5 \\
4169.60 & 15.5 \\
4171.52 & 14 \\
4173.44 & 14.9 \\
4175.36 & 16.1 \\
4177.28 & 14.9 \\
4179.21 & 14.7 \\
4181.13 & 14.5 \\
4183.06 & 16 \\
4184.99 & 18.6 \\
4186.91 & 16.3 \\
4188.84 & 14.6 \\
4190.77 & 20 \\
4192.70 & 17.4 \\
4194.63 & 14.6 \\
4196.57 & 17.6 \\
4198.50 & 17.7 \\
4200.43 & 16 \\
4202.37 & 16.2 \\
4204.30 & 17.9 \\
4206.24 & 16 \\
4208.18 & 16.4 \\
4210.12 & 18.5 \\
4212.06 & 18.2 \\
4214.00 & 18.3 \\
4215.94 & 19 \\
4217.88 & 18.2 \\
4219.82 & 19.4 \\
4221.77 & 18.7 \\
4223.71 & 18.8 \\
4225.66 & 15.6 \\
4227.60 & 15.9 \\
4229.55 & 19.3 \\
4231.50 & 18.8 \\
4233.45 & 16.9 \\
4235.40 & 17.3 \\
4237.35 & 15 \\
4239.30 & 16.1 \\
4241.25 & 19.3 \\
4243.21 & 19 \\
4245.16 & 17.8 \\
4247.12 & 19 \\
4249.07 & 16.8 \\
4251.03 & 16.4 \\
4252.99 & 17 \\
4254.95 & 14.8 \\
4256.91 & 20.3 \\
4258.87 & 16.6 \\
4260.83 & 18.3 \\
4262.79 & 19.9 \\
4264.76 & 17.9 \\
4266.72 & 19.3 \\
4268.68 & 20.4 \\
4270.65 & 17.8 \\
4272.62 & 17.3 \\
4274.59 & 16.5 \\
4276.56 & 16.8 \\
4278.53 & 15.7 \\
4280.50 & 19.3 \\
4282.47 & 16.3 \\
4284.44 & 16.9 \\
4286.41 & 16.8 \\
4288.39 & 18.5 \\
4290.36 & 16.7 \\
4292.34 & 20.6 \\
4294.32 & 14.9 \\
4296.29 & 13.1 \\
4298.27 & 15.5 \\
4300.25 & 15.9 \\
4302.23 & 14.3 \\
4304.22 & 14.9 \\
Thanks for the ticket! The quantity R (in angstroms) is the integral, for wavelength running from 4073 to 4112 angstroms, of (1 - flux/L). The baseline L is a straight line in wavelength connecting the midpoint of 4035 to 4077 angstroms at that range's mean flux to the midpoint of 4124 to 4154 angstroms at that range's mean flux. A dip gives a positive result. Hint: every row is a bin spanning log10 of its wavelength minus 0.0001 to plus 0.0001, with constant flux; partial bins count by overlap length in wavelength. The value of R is 3.4 angstroms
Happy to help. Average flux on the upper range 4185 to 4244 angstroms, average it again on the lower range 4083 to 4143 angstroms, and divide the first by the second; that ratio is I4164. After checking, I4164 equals 1.04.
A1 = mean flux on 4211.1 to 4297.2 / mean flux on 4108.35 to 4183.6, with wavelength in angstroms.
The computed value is 1.04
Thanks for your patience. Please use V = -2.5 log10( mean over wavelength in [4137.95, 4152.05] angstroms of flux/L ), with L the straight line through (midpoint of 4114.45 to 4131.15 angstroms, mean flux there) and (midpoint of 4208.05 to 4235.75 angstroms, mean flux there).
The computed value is 0.049 mag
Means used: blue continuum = 17.7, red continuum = 18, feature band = 17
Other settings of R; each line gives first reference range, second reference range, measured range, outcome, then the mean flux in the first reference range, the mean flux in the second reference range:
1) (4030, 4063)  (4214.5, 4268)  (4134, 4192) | 3.6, 18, 17.9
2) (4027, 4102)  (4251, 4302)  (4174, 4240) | 1.1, 17.4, 17.3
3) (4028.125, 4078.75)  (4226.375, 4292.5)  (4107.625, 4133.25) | 0.7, 17.8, 17.6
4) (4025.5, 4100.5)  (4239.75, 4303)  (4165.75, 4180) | 1.2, 17.4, 17.4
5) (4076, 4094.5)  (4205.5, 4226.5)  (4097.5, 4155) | 2.4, 17.3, 18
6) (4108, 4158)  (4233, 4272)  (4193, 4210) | 0.9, 17.3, 17.8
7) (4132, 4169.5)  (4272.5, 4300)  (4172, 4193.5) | 1.5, 17.5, 16.7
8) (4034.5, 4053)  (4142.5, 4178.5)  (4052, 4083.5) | 1.7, 19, 16.7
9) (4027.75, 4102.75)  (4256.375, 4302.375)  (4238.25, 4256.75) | -0.1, 17.4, 17.3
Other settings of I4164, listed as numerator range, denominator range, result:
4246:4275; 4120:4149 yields 1.03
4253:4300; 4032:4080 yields 0.97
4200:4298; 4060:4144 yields 1.04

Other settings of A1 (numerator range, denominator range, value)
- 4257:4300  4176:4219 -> 1.03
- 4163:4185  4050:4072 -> 0.94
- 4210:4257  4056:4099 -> 1.04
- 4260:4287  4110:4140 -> 1.01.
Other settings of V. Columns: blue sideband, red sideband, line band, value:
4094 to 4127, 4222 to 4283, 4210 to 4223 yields -0.08 mag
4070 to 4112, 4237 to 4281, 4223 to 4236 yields 0.00 mag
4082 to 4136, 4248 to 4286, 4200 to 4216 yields -0.01 mag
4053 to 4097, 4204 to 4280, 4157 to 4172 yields 0.03 mag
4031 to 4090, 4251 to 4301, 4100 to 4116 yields 0.12 mag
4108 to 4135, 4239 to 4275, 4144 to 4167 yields 0.03 mag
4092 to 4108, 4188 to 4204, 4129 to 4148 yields -0.10 mag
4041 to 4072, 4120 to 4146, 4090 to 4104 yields 0.12 mag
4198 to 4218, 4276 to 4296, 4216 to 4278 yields -0.03 mag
